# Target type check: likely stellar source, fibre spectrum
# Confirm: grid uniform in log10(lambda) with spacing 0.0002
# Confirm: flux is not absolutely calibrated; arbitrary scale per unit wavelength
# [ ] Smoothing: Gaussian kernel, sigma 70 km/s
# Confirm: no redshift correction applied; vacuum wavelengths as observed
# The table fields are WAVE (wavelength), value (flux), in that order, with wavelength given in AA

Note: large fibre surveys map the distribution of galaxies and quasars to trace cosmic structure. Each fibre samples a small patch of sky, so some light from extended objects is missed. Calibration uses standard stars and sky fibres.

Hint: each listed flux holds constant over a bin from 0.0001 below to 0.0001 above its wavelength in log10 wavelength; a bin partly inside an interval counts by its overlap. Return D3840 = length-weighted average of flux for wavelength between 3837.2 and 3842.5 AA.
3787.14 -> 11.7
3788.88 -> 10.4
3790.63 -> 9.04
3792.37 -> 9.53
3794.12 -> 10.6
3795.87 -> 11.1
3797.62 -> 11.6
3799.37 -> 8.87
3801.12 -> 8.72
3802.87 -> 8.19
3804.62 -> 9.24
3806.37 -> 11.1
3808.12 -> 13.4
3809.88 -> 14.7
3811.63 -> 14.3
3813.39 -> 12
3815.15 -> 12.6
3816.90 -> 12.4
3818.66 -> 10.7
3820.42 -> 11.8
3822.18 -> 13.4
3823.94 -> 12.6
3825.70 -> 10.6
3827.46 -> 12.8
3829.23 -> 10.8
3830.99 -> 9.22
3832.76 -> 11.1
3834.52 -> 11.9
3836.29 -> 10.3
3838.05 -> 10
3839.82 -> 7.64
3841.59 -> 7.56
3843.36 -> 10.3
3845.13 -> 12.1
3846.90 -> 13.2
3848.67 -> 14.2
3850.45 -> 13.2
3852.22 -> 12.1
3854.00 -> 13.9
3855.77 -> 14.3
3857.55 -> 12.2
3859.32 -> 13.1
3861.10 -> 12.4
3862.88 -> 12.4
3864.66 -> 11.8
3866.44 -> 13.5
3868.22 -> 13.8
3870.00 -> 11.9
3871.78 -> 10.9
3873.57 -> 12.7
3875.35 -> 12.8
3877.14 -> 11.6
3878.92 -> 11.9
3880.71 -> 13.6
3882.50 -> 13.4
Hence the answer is 8.39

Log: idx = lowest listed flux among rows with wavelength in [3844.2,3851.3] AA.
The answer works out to 12.1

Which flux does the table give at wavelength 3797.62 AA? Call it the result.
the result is 11.6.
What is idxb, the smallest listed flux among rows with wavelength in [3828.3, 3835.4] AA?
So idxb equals 9.22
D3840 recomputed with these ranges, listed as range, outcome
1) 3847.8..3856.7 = 13.5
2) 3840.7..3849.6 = 11.5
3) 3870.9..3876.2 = 12.1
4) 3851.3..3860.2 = 13.1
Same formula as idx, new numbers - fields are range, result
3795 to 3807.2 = 8.19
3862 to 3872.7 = 10.9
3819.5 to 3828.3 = 10.6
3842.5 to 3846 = 10.3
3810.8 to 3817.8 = 12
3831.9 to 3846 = 7.56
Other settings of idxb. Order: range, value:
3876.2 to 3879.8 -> 11.6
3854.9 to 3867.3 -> 11.8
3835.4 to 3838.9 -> 10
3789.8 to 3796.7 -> 9.04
